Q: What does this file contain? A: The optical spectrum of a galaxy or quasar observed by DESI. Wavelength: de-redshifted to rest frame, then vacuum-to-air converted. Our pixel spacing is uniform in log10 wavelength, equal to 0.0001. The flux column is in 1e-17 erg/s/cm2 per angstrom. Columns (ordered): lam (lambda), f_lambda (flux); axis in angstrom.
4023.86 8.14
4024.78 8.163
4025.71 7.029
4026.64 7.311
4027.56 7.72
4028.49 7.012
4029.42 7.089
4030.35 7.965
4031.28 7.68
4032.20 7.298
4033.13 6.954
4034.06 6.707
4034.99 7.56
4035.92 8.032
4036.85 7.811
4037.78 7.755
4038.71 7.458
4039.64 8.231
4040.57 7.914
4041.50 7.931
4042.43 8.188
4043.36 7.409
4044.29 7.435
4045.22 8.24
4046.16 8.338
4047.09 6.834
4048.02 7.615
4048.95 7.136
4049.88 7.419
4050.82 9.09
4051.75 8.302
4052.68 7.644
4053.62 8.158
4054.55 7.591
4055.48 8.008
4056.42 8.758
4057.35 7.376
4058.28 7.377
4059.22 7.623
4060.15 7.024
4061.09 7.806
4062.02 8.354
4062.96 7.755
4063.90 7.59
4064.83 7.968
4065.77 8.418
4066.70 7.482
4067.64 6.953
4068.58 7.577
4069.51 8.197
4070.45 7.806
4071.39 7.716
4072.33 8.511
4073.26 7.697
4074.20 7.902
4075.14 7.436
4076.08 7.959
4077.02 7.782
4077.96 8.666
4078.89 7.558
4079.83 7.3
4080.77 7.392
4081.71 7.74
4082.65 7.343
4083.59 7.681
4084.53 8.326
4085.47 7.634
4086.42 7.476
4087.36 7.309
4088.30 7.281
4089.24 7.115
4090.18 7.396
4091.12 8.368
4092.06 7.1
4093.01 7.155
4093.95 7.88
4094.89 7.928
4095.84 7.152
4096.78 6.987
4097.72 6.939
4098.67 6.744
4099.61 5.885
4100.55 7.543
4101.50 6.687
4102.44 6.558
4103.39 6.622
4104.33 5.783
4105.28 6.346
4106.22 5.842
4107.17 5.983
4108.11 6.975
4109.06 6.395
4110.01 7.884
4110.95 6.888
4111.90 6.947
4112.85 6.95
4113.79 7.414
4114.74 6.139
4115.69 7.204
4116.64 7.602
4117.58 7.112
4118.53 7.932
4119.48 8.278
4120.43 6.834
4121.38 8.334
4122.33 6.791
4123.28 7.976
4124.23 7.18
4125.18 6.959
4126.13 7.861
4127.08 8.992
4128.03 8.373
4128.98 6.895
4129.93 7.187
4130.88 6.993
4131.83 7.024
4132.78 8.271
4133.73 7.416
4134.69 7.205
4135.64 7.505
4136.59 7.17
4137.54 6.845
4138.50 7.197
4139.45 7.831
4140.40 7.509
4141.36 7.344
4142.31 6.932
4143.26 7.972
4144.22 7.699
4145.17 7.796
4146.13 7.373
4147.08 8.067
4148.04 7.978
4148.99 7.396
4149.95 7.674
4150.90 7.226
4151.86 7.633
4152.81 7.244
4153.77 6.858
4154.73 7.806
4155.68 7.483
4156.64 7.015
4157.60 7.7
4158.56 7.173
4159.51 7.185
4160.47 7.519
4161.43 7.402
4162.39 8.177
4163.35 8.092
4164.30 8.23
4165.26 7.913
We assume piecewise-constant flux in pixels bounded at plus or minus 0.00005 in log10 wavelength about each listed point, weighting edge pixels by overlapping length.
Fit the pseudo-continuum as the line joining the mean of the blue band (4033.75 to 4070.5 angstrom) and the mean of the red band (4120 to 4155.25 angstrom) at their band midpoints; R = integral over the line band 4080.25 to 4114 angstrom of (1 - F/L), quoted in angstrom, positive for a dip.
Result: 2.4 angstrom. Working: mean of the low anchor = 7.78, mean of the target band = 7.1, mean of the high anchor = 7.5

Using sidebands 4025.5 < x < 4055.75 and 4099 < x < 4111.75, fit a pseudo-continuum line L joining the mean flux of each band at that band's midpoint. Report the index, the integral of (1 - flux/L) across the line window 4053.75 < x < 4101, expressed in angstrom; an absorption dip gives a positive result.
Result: -3.8 angstrom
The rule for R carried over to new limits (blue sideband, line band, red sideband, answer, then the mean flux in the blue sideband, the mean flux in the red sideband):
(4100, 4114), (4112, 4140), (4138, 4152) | -1.1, 6.71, 7.57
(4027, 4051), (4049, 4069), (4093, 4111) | -1.2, 7.63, 6.8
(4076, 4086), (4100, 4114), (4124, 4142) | 1.7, 7.75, 7.46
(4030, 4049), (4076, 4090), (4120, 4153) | -0.1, 7.65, 7.51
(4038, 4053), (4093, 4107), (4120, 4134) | 1.6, 7.83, 7.55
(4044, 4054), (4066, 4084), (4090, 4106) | -0.9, 7.84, 6.98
